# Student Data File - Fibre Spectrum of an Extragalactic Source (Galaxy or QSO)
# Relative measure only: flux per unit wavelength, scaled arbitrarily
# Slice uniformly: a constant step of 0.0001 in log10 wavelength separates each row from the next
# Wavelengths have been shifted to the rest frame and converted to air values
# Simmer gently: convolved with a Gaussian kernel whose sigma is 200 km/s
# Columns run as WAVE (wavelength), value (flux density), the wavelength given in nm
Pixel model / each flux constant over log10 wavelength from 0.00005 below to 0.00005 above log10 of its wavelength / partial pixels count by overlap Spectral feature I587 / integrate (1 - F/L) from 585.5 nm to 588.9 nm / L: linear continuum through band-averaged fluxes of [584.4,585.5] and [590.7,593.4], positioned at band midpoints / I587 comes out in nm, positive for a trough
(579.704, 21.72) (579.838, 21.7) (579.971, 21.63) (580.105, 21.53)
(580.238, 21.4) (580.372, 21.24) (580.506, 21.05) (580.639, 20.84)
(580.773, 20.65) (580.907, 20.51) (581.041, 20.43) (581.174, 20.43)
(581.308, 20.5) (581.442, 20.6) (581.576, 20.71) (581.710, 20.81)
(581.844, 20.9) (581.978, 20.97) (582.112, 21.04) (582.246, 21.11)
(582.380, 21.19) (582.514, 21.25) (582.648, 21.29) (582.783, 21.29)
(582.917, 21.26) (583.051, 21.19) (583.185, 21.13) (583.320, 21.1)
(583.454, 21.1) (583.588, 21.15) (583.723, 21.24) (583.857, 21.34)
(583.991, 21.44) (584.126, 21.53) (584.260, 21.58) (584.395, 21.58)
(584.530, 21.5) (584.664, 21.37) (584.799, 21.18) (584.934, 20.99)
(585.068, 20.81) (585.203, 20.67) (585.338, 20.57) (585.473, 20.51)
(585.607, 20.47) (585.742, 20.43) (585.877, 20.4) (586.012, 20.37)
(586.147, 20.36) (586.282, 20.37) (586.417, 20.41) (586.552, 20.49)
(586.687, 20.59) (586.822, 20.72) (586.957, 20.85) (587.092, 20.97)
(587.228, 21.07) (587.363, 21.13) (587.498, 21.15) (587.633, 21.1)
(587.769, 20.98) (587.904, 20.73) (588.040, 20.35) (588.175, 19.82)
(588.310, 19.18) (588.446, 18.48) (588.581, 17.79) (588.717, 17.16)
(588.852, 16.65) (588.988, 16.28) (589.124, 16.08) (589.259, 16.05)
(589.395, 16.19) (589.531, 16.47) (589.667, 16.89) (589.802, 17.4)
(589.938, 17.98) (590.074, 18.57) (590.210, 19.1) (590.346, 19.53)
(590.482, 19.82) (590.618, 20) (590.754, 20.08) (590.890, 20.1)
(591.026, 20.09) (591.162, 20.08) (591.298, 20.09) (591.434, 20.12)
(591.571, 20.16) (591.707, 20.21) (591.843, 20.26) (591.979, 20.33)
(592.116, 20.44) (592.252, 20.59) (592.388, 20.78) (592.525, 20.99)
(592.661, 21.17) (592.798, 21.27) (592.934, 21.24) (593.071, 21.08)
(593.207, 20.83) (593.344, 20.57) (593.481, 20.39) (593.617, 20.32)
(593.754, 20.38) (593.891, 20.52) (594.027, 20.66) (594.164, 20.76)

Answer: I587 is 0.121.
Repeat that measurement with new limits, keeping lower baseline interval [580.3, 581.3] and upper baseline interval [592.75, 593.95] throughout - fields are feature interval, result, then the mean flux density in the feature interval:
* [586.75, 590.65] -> 0.34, 18.9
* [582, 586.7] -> -0.06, 21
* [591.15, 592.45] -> 0.03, 20.3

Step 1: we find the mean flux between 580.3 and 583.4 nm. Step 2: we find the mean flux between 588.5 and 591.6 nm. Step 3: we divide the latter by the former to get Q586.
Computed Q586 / 0.88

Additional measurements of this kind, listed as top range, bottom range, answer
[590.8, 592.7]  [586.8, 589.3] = 1.06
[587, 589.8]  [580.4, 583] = 0.90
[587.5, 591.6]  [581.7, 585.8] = 0.89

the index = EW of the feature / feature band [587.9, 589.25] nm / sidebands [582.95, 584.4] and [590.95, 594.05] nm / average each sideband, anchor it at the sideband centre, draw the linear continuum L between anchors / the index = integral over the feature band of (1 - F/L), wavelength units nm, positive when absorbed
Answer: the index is 0.18 nm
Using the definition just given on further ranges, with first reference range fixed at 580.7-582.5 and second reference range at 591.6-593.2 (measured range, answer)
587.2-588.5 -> 0.02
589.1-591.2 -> 0.24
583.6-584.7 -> -0.04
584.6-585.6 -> 0.00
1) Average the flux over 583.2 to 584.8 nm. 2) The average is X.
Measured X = 21.3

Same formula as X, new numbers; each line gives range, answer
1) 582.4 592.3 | 20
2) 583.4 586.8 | 20.9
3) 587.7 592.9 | 19.2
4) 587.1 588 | 21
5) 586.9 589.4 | 19.1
